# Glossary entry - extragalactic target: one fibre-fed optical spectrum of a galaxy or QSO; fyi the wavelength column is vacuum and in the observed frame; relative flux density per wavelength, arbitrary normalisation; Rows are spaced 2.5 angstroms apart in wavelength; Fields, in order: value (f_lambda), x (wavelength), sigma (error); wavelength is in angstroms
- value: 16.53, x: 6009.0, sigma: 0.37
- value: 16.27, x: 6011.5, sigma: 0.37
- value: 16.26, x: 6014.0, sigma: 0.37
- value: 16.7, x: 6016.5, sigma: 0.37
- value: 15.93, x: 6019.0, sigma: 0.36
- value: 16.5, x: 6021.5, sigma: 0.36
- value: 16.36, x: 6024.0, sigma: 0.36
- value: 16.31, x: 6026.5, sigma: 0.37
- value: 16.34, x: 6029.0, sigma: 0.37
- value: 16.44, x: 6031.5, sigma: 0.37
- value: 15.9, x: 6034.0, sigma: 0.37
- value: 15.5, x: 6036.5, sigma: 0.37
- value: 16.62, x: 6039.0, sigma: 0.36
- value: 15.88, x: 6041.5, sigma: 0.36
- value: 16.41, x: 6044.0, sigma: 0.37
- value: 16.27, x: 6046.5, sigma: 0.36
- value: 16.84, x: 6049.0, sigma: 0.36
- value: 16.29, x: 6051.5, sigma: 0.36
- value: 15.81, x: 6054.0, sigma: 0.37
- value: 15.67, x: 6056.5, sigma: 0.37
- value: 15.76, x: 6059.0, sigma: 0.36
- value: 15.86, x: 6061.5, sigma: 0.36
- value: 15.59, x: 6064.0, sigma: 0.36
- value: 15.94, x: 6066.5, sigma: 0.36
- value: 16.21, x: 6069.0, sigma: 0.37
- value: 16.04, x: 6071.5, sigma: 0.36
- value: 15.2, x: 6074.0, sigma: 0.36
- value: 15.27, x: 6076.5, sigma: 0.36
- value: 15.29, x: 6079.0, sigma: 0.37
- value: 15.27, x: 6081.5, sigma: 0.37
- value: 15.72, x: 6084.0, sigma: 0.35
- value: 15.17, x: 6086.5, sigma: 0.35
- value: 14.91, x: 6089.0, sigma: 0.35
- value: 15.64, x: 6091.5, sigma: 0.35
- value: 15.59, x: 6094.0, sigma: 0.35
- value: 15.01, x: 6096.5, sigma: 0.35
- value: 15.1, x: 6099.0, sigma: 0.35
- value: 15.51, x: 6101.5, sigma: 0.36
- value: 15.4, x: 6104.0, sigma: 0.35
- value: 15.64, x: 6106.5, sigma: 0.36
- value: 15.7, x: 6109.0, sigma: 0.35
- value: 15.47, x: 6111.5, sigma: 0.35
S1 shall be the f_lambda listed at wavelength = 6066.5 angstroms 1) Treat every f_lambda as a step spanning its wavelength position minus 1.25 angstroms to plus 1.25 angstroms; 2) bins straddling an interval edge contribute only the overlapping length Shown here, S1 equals 15.94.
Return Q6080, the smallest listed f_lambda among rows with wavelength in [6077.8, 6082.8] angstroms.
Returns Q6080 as 15.27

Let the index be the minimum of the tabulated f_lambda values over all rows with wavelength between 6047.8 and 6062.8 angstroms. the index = 15.67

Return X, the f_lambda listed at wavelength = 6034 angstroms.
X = 15.9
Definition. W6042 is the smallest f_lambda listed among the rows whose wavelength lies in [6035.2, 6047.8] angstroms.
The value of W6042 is 15.5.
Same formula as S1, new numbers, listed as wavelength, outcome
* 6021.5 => 16.5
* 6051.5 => 16.29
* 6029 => 16.34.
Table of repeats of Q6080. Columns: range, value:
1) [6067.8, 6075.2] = 15.2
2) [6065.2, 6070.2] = 15.94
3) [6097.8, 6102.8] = 15.1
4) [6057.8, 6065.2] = 15.59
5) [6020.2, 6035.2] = 15.9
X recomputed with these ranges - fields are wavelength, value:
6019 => 15.93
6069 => 16.21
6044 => 16.41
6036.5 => 15.5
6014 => 16.26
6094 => 15.59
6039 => 16.62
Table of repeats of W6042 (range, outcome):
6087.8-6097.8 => 14.91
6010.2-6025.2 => 15.93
